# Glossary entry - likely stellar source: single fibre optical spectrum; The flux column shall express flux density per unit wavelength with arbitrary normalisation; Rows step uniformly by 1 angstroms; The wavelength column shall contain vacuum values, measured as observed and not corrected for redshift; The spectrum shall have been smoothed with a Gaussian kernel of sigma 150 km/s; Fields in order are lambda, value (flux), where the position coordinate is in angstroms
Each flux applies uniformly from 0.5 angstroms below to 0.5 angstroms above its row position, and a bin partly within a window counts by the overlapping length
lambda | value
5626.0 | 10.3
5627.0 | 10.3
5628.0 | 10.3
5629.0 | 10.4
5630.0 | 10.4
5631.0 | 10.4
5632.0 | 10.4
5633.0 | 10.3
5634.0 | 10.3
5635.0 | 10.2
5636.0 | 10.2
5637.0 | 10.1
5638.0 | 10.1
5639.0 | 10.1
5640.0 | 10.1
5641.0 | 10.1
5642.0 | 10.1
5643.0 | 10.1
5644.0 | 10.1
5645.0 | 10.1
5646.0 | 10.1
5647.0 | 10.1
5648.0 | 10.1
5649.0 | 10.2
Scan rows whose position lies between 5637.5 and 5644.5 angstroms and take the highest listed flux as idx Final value 10.1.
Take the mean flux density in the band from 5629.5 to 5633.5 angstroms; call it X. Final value 10.4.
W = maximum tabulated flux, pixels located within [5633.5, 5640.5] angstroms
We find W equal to 10.3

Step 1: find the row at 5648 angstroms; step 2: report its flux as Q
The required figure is 10.1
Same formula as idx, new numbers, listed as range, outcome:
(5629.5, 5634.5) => 10.4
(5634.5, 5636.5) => 10.2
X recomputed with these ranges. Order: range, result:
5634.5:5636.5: 10.2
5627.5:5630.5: 10.4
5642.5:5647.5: 10.1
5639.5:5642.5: 10.1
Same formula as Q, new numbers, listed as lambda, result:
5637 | 10.1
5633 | 10.3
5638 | 10.1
